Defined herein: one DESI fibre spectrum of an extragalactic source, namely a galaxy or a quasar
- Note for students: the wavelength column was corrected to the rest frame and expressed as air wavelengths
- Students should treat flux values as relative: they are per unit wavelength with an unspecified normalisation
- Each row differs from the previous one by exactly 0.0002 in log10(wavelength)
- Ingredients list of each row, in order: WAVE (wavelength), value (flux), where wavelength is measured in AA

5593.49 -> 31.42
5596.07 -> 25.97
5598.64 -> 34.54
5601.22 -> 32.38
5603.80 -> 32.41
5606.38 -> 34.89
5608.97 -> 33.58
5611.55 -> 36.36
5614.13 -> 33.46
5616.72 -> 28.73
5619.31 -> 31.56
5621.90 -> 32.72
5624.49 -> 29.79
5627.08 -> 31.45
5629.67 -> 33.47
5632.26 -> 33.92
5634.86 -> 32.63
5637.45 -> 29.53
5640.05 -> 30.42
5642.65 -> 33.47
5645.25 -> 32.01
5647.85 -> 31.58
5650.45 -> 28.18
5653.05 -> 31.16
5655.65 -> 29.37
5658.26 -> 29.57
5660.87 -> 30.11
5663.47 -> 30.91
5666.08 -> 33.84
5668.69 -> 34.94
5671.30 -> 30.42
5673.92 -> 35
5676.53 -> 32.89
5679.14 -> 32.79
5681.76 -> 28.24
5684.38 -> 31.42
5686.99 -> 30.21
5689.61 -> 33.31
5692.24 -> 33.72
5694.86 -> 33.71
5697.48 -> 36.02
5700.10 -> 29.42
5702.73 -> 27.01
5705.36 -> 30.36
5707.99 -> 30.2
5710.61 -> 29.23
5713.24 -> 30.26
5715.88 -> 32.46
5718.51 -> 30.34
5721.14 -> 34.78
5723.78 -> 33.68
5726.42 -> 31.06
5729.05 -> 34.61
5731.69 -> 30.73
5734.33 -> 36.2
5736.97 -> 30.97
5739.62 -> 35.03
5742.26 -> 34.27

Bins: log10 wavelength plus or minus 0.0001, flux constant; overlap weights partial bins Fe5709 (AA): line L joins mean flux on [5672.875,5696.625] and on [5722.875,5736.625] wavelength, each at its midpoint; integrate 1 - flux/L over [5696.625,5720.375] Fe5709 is 1.6 AA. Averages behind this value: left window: 32.4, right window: 33.1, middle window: 30.6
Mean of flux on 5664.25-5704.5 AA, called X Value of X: 32.2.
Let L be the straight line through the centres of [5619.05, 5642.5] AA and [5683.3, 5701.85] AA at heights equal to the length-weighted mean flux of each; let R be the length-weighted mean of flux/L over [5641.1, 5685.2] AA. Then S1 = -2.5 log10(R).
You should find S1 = 0.021 mag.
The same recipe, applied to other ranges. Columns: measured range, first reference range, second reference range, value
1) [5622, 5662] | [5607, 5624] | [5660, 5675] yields 0.05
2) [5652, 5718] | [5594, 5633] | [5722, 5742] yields 0.05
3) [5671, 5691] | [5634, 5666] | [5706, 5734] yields -0.02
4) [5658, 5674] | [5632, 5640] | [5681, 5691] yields -0.03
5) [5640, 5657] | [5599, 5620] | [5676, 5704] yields 0.05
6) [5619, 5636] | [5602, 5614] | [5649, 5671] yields 0.02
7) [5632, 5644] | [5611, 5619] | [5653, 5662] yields -0.03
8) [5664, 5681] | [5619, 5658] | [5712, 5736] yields -0.04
